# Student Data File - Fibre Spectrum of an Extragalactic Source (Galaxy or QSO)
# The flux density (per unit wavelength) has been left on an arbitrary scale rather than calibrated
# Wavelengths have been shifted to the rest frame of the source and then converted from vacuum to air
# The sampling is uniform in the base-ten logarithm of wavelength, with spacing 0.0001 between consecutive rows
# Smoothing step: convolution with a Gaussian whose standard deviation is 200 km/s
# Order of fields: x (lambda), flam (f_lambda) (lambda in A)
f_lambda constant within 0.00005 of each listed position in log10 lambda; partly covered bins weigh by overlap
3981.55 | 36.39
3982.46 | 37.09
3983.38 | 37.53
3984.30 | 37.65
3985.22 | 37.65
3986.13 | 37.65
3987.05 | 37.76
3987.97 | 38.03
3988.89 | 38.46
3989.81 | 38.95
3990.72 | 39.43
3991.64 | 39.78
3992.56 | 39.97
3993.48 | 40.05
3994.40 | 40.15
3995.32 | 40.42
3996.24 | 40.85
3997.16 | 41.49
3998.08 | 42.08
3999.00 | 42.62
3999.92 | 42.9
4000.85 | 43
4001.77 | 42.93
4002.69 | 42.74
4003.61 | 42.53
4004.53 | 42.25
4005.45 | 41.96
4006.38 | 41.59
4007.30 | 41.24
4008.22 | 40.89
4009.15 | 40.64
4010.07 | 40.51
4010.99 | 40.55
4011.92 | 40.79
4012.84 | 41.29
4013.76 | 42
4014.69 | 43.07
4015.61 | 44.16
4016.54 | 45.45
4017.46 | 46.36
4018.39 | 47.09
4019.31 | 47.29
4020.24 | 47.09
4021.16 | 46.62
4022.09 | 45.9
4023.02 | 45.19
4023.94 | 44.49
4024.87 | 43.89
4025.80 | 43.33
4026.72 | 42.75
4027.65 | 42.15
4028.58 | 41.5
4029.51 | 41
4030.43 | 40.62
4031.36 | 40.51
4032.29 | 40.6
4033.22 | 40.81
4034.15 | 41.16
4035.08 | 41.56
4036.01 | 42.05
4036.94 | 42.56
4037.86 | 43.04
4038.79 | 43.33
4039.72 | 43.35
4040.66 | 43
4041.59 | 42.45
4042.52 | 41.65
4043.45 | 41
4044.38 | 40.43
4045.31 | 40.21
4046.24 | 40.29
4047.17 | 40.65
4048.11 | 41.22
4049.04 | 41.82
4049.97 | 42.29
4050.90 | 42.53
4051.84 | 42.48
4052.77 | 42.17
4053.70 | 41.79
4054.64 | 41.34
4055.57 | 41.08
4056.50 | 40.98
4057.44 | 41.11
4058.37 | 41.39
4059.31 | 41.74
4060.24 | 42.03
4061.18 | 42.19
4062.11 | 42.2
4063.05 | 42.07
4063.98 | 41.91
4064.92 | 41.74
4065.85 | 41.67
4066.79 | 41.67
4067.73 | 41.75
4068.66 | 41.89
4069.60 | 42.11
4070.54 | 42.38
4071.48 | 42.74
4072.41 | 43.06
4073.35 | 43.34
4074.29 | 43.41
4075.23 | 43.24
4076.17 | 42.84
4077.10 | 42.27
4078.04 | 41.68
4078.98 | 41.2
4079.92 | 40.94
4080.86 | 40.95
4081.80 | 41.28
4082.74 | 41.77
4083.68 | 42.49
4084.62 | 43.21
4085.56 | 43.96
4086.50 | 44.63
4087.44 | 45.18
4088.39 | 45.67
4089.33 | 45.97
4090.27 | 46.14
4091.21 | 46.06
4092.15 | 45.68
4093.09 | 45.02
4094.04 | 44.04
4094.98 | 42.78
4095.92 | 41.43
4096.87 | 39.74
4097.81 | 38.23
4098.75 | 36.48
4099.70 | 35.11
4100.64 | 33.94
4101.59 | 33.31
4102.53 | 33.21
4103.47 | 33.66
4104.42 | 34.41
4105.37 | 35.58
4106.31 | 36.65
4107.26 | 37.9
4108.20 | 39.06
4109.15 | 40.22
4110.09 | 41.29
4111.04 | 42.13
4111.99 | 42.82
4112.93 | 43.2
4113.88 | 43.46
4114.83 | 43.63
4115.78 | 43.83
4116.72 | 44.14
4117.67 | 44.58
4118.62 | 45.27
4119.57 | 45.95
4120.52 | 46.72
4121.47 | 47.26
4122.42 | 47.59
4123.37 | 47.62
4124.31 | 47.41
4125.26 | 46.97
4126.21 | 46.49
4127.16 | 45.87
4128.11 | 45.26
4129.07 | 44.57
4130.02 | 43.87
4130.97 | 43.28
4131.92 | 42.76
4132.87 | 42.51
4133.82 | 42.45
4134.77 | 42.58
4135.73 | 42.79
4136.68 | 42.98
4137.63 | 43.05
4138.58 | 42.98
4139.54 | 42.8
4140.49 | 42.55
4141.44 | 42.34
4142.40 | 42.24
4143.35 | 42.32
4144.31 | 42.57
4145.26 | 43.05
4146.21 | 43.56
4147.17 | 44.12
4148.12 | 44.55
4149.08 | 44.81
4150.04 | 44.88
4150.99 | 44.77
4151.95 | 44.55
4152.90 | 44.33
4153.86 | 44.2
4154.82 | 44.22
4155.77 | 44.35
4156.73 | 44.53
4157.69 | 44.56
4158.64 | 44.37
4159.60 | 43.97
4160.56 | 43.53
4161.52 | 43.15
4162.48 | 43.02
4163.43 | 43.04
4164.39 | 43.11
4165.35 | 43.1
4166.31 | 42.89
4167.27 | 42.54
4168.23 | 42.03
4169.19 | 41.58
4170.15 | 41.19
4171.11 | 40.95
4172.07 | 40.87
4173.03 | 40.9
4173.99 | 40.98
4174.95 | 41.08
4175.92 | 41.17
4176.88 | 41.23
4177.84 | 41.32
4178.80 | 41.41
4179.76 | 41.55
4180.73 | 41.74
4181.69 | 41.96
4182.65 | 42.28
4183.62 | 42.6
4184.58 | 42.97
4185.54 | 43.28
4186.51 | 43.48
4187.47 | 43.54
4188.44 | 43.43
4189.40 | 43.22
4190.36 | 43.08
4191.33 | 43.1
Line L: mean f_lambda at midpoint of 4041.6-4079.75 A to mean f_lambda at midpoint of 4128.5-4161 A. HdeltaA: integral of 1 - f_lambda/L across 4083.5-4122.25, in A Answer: 1.0 A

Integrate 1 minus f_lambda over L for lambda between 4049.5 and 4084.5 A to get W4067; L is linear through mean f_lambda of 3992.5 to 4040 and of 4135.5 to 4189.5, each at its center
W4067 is 0.55 A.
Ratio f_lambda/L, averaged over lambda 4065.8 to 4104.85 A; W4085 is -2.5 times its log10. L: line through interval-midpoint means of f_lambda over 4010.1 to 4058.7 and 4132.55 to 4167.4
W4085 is 0.04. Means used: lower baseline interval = 42.5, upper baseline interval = 43.5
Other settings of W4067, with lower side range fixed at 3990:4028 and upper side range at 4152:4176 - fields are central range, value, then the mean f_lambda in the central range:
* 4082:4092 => -0.40 A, 44.5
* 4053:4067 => 0.34 A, 41.7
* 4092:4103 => 1.00 A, 38.9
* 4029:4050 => 0.57 A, 41.5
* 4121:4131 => -0.78 A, 46.1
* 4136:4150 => -0.12 A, 43.2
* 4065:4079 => 0.12 A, 42.4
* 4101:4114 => 1.40 A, 38.2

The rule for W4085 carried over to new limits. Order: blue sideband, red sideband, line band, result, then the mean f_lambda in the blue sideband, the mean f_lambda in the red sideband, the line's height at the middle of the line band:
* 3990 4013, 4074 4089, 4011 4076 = -0.01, 41.3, 42.8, 42.1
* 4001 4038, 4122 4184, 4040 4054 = 0.03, 42.8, 43.3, 42.9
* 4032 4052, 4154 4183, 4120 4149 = -0.05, 41.7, 42.4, 42.3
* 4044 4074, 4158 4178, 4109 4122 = -0.05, 41.8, 42.2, 42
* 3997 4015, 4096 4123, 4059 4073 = -0.03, 41.8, 40.4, 41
